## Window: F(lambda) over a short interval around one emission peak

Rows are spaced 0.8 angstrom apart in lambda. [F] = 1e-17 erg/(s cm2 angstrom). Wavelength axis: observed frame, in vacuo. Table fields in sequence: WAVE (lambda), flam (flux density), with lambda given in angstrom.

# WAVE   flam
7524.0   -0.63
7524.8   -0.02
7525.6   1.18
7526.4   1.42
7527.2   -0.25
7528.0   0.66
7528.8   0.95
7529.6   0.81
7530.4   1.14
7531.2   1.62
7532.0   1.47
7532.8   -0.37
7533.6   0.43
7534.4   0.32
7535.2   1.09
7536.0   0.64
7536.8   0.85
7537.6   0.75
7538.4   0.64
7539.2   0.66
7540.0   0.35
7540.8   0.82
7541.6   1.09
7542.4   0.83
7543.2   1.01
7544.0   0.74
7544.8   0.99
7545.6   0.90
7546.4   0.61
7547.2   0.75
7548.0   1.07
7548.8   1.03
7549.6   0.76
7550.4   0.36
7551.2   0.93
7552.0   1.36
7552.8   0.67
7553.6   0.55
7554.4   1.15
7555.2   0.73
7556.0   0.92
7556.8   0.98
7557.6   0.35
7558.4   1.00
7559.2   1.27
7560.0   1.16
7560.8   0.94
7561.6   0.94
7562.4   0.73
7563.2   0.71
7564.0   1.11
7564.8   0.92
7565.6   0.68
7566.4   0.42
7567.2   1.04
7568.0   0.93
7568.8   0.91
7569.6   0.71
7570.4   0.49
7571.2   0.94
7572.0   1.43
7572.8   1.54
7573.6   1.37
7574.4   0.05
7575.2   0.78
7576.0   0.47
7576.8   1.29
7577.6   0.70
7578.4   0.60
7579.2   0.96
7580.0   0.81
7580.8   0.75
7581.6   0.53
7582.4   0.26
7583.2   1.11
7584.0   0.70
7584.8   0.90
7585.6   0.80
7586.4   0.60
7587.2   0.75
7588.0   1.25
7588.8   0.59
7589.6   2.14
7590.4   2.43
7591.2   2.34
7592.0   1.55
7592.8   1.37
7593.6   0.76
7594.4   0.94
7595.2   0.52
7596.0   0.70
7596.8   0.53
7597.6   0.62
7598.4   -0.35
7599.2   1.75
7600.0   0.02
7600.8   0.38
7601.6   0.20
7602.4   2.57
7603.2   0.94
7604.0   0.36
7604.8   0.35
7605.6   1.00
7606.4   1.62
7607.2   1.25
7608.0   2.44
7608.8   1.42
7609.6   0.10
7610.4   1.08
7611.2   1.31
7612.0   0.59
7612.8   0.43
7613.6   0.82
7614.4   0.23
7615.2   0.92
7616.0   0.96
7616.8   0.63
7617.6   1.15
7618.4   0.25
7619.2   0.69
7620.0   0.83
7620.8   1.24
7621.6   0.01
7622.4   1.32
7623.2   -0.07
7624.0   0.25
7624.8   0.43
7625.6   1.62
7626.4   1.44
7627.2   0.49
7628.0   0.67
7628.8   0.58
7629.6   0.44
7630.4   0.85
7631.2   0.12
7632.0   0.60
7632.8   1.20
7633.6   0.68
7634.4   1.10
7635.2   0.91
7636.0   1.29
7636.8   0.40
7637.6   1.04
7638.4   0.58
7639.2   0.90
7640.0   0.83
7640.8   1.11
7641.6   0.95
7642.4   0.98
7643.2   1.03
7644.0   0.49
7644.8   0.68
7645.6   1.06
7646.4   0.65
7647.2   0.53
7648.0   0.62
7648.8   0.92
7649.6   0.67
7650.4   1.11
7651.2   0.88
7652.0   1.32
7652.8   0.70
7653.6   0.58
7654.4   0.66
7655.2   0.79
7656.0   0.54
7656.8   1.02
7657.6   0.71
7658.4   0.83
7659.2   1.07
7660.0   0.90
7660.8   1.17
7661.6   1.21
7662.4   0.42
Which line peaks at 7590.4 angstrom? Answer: [S II]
